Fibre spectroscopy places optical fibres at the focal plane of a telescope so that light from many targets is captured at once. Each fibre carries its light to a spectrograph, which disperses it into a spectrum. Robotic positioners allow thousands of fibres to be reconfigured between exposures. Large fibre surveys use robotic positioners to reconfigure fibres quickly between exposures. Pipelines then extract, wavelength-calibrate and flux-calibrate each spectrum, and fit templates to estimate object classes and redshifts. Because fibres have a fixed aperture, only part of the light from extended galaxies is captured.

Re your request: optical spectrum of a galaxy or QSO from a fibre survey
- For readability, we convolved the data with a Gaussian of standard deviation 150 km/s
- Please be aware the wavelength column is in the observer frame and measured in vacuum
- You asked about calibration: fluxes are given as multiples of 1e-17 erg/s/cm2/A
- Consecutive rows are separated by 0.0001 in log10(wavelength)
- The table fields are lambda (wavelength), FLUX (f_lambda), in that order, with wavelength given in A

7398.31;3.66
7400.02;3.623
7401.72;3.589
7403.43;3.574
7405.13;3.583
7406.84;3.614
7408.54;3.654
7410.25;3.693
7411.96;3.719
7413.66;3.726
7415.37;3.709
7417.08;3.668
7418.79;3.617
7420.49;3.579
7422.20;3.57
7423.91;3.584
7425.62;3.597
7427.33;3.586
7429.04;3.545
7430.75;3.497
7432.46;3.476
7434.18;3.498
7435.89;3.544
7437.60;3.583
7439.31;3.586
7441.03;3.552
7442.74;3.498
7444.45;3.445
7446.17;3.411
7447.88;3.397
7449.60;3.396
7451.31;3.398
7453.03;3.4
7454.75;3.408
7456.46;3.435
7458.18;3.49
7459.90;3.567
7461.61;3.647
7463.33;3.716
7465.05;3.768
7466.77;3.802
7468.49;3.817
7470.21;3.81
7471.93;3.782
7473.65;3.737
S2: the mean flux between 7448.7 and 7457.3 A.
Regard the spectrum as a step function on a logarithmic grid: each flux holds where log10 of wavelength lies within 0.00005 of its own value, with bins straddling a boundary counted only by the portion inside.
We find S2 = 3.41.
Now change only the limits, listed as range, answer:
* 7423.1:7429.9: 3.58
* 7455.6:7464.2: 3.57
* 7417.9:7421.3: 3.61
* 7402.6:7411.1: 3.62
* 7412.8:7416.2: 3.72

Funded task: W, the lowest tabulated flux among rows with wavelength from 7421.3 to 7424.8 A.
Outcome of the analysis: 3.57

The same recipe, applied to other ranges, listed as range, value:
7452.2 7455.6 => 3.4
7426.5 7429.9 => 3.545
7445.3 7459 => 3.396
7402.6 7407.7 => 3.574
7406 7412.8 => 3.614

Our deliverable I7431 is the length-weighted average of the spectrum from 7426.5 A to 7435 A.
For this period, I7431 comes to 3.52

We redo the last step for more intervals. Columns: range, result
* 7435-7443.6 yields 3.56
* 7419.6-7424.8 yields 3.58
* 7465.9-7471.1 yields 3.81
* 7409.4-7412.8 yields 3.7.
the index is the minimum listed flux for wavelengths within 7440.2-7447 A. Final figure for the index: 3.411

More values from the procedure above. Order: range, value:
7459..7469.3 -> 3.567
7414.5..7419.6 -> 3.617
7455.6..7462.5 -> 3.435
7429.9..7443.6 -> 3.476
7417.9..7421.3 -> 3.579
